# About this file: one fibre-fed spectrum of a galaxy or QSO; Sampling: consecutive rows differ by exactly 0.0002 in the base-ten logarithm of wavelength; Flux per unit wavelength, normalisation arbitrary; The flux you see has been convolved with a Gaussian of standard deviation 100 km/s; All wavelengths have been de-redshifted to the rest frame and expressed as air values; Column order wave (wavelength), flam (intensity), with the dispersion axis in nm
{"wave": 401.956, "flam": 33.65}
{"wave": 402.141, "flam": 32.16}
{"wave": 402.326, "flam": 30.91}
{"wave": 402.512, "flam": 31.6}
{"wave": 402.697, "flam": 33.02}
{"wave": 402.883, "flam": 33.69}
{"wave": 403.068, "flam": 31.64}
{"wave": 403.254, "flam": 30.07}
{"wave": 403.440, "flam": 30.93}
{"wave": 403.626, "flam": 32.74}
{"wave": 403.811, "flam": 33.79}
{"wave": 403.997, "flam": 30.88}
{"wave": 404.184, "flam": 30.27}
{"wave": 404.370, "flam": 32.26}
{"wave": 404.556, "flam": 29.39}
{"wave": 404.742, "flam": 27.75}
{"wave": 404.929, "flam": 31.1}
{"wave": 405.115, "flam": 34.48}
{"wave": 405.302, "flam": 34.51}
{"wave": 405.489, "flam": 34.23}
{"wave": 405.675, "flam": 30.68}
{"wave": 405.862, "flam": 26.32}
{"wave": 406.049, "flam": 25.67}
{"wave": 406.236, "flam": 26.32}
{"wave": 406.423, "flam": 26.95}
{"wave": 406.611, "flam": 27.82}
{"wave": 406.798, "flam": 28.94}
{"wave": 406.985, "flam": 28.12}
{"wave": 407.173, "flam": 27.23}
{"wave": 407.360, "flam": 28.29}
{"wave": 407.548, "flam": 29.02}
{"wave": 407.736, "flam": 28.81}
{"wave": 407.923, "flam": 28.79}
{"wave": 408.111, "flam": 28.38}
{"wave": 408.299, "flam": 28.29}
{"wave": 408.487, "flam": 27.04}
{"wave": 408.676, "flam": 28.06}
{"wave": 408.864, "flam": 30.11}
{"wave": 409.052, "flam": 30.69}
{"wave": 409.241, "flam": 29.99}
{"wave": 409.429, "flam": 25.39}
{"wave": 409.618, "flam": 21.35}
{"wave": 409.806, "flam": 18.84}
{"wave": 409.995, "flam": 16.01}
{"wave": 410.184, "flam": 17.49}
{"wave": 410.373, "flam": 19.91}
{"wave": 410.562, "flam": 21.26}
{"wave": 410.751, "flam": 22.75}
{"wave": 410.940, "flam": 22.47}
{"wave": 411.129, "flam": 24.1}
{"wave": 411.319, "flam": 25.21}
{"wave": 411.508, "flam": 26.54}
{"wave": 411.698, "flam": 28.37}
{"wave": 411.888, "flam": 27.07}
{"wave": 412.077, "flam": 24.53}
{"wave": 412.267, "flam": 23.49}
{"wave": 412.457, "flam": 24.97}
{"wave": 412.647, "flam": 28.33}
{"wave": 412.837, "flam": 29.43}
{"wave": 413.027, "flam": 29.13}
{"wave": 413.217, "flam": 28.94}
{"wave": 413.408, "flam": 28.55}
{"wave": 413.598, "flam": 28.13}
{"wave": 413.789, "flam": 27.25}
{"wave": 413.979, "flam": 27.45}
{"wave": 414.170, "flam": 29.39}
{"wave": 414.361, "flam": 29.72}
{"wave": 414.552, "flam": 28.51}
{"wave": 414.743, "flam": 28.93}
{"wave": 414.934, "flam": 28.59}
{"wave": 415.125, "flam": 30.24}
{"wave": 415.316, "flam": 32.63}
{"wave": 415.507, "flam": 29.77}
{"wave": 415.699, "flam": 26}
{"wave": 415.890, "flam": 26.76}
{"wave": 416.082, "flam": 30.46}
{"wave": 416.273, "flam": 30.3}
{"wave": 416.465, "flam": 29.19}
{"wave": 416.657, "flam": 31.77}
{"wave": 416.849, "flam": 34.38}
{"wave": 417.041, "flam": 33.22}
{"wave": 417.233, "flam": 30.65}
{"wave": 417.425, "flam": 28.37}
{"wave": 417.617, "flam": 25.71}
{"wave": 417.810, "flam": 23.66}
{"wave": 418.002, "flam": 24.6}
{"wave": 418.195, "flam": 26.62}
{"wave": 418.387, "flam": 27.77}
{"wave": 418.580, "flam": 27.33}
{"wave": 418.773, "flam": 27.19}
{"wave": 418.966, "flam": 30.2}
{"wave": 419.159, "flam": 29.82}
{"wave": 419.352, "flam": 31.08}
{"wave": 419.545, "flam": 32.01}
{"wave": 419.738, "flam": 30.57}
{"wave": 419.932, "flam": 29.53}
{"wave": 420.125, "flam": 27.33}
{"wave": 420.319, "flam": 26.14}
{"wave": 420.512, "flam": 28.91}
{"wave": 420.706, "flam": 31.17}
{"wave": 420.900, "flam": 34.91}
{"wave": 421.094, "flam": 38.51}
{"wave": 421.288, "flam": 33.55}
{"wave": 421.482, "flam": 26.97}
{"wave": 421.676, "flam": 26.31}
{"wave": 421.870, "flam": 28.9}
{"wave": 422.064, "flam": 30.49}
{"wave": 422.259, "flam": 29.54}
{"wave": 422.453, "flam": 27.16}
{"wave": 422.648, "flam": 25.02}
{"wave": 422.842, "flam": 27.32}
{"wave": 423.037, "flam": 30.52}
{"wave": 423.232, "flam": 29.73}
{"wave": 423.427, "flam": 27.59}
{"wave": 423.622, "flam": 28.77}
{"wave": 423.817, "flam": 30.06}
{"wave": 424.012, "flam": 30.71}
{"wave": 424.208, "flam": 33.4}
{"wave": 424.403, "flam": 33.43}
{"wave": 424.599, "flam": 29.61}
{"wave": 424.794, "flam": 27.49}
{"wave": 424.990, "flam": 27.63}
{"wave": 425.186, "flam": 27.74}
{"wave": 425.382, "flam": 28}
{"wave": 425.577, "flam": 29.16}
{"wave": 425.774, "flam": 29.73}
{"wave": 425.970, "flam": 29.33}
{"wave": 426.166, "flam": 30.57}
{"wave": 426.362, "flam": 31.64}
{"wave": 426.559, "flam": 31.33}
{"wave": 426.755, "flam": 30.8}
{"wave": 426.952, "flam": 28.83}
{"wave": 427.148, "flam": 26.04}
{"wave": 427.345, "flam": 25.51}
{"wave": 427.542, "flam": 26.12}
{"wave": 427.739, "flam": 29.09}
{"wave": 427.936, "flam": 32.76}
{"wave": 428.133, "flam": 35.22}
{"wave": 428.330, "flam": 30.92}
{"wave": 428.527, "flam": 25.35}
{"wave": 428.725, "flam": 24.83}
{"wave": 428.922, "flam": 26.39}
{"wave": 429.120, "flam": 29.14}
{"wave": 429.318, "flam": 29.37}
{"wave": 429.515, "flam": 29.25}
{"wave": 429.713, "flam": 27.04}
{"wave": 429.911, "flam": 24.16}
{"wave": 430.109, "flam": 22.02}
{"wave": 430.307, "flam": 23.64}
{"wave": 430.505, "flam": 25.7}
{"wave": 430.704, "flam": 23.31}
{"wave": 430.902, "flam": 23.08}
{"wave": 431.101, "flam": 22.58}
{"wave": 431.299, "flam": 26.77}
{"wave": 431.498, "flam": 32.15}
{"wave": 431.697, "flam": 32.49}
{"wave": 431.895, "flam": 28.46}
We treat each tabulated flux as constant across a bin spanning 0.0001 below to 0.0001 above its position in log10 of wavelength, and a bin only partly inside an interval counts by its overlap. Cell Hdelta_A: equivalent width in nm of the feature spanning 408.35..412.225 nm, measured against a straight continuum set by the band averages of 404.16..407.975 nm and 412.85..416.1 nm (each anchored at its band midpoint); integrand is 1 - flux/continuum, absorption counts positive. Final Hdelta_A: 0.63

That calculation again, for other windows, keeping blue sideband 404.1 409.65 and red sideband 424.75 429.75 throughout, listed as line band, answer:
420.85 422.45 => -0.11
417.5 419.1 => 0.12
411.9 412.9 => 0.10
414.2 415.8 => -0.02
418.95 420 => -0.06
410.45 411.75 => 0.21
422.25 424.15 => 0.01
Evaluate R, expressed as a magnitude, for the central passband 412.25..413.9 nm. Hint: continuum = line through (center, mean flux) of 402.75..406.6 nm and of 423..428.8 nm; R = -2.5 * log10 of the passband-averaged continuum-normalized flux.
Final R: 0.09 mag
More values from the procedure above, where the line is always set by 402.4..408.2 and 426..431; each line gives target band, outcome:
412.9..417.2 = -0.02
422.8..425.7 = -0.05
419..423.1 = -0.05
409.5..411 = 0.42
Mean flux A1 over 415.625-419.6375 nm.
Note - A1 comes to 28.9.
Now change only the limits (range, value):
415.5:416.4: 28.6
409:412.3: 23.5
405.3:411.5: 26.2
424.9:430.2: 28.5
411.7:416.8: 28.5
